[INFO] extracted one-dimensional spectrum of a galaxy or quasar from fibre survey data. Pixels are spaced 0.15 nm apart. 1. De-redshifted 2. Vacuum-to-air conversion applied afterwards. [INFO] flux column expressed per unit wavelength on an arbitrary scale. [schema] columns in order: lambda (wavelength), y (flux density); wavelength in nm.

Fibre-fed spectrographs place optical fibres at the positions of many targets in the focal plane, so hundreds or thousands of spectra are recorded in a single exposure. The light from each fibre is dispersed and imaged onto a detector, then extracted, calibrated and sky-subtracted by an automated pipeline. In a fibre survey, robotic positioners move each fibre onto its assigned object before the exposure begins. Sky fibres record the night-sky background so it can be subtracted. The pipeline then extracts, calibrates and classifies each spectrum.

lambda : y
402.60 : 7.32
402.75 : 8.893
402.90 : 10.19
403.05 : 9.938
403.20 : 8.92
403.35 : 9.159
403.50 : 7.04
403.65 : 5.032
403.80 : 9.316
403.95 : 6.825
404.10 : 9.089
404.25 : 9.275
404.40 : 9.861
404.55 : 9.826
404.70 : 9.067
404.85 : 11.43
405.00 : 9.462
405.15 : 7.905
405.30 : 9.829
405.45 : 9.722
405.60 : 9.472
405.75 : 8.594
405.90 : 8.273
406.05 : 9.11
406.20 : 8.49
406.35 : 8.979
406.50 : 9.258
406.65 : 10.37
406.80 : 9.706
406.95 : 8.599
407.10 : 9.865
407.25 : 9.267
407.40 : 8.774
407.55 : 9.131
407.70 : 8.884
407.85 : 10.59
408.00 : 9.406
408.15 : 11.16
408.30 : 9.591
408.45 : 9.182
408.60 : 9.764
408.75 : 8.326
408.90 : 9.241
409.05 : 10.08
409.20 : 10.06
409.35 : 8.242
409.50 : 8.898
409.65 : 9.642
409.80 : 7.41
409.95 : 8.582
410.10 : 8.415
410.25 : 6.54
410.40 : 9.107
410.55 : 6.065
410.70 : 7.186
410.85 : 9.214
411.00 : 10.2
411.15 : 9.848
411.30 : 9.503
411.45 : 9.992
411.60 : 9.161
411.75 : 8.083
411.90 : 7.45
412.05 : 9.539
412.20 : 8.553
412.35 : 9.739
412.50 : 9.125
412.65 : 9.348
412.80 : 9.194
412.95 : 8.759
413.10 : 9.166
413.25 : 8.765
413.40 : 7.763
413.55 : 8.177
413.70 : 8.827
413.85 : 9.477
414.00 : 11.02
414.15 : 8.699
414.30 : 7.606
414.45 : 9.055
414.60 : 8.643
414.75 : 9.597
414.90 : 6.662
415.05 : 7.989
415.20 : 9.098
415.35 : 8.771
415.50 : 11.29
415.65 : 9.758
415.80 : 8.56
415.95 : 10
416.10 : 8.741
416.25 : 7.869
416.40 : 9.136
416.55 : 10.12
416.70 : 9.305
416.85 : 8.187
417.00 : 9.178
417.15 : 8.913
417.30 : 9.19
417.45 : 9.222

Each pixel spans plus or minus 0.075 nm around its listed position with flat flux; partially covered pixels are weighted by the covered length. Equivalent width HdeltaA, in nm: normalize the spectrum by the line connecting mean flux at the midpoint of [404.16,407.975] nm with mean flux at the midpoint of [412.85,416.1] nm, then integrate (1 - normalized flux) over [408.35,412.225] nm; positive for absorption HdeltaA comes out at 0.15 nm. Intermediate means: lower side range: 9.35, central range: 8.79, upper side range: 8.93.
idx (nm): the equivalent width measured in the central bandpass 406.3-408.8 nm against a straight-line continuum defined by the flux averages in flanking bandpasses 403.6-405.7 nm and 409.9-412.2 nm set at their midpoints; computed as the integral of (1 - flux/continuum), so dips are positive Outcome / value -0.18 nm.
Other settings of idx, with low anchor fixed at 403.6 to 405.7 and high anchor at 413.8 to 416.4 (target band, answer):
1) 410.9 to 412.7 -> -0.04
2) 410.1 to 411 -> 0.11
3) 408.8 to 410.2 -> 0.02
